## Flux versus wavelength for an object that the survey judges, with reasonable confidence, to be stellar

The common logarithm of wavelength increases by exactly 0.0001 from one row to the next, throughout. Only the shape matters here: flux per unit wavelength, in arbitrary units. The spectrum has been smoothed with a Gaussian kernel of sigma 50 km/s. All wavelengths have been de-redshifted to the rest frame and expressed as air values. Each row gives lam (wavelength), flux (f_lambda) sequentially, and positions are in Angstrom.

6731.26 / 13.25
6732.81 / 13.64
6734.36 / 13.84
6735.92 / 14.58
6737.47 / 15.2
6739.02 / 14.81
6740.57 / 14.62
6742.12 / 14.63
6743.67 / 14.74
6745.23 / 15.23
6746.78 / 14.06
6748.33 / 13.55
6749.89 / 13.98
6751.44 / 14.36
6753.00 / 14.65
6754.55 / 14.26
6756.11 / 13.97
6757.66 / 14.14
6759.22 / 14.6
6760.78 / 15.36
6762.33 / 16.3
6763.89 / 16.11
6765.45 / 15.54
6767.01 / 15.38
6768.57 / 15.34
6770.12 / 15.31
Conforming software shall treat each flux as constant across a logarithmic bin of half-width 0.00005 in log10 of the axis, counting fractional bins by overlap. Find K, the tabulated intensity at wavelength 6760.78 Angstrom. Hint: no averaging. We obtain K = 15.36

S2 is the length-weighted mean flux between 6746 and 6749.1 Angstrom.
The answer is 13.8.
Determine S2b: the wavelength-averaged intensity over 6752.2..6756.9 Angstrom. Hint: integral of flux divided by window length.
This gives 14.3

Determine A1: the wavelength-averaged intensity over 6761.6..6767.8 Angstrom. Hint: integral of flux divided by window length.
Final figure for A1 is 15.8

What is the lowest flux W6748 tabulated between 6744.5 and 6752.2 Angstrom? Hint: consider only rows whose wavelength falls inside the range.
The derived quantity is 13.55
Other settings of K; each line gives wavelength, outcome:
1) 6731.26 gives 13.25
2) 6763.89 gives 16.11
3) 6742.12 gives 14.63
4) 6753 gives 14.65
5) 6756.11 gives 13.97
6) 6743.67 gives 14.74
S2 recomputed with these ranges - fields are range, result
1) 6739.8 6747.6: 14.7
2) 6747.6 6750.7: 13.8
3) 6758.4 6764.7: 15.6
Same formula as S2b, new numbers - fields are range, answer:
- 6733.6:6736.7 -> 14.2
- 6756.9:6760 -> 14.3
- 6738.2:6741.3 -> 14.7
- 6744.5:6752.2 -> 14.2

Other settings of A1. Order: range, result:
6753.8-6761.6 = 14.5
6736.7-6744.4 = 14.8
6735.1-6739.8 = 14.8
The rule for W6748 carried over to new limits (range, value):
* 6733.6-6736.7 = 13.84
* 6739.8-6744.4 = 14.62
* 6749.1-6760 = 13.97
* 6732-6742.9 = 13.64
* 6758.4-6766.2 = 14.6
